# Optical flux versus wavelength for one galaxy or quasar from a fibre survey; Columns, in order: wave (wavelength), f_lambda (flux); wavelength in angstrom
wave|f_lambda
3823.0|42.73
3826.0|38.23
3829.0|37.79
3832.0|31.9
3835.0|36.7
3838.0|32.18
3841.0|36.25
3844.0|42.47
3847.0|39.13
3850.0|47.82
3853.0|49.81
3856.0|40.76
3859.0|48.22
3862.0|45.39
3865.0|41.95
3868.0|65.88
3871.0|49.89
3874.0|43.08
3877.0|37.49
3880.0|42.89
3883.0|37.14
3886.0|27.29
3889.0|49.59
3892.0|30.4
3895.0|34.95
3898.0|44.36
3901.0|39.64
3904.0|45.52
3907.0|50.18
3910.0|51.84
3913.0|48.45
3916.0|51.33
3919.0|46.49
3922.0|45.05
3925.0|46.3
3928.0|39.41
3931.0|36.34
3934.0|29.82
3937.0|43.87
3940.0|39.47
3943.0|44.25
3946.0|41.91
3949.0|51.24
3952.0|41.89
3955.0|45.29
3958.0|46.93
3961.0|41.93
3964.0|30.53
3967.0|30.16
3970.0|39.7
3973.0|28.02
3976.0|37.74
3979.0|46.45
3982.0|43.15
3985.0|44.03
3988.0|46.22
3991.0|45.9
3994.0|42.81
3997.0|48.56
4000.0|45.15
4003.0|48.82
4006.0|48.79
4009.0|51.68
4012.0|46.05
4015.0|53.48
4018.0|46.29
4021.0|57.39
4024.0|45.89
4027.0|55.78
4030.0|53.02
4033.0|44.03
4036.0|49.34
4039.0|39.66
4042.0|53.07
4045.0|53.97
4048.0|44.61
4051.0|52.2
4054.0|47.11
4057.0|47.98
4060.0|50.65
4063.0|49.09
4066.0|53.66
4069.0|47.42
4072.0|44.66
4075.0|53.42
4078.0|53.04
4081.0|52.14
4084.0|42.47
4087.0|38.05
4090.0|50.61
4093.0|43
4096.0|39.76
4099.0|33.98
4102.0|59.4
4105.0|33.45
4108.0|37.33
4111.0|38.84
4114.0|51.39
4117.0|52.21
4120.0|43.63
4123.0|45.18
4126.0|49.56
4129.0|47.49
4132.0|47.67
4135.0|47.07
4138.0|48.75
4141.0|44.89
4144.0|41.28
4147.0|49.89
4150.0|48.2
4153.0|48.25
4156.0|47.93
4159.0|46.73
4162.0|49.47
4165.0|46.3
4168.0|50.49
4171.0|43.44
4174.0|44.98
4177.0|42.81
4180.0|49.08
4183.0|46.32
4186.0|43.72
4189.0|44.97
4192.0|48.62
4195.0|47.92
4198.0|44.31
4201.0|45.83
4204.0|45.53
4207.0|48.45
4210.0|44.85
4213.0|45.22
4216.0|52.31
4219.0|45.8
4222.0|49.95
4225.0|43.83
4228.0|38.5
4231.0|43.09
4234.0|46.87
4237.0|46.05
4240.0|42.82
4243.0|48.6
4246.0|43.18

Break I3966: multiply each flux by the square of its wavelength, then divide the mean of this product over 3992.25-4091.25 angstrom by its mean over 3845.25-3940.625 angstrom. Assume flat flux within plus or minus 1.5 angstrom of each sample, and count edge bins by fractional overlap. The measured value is 1.21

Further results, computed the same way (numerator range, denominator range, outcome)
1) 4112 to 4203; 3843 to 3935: 1.23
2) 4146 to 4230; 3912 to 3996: 1.24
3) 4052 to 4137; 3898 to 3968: 1.17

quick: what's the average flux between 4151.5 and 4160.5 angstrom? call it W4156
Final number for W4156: 47.6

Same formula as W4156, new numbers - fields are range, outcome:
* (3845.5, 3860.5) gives 45.1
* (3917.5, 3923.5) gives 45.8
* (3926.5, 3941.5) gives 37.8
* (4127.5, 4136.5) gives 47.4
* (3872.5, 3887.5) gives 37.6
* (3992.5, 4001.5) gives 45.5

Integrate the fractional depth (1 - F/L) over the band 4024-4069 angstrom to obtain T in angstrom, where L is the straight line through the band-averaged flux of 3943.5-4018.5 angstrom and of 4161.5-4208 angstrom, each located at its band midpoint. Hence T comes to -4.9 angstrom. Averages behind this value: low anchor 43.7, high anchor 46.3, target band 49.4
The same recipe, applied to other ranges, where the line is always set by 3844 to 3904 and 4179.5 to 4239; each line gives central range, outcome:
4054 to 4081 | -3.2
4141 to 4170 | -1.2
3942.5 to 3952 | -0.4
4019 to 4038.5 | -2.6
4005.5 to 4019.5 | -1.6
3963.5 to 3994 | 3.0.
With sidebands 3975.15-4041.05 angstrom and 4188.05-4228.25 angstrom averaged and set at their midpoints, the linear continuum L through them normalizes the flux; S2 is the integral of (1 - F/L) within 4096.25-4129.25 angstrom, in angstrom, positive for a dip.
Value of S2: 1.70 angstrom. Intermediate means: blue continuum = 47.4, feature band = 44.5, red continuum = 46.4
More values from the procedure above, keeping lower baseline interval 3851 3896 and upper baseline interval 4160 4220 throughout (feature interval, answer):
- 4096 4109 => 1.3 angstrom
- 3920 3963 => 1.5 angstrom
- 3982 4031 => -4.4 angstrom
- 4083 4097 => 0.8 angstrom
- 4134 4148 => -0.1 angstrom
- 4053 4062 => -0.7 angstrom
